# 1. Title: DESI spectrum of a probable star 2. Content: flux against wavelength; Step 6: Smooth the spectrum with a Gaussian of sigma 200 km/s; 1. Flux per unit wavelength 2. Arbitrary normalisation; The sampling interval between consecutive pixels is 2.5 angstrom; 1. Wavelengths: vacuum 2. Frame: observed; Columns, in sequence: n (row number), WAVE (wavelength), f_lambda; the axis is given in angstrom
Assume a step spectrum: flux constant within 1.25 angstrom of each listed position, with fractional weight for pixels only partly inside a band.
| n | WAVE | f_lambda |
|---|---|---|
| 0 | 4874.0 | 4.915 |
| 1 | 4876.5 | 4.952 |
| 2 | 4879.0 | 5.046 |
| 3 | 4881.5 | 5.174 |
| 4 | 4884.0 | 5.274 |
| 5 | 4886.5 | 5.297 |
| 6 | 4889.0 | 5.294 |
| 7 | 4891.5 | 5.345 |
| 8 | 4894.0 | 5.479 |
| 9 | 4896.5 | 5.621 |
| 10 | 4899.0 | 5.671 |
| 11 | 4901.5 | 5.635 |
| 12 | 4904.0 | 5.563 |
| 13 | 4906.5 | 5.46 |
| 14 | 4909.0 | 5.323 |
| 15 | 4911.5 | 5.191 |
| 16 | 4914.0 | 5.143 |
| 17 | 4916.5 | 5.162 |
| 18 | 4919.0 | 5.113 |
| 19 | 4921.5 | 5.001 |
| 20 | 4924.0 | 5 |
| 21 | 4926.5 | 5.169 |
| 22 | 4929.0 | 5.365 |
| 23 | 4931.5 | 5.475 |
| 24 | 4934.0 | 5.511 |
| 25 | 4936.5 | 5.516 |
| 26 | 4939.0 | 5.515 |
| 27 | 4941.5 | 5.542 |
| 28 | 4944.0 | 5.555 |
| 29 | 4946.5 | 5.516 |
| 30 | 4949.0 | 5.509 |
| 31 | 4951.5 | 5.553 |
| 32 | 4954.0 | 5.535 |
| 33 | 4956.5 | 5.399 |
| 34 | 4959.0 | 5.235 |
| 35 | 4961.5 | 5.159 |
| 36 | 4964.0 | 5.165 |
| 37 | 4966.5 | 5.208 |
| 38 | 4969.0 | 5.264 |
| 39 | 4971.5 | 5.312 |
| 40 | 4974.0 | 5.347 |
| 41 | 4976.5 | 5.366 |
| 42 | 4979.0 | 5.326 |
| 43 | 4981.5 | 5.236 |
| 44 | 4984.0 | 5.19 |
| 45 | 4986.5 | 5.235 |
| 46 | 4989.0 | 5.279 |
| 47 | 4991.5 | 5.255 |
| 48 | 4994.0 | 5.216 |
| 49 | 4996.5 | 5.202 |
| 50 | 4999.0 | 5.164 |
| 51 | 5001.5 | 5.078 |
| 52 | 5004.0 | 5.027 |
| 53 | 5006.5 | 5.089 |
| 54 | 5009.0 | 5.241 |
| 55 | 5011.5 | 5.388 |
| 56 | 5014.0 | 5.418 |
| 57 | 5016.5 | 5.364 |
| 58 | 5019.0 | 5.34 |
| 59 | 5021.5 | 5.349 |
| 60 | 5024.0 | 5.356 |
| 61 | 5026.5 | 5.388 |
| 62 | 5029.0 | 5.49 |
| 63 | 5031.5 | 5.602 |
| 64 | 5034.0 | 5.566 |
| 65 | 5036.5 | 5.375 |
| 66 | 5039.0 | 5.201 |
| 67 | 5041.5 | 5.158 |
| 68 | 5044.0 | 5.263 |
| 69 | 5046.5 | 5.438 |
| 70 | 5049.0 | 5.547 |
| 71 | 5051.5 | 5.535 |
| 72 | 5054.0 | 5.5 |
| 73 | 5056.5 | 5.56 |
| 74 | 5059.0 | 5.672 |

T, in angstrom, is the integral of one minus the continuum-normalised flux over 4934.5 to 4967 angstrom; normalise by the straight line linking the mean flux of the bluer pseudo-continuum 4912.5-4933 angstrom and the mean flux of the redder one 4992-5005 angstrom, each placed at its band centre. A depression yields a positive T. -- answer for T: -1.59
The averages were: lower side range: 5.18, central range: 5.42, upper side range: 5.15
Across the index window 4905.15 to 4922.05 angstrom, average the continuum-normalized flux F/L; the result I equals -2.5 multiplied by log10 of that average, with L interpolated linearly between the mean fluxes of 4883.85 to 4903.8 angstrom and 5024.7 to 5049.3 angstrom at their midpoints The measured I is 0.05 mag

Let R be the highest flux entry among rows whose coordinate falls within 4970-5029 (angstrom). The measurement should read 5.49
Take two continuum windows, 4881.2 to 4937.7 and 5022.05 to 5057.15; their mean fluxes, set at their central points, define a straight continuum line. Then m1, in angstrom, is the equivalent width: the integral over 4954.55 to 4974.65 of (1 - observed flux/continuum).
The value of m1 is 0.4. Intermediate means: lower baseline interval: 5.34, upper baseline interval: 5.42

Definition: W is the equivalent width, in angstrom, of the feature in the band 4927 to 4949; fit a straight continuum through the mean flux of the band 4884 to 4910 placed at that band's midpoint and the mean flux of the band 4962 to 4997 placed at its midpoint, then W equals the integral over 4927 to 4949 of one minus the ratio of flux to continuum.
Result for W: -0.5 angstrom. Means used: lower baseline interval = 5.46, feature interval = 5.49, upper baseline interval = 5.26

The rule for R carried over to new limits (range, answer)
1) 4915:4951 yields 5.555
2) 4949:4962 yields 5.553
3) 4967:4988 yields 5.366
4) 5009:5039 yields 5.602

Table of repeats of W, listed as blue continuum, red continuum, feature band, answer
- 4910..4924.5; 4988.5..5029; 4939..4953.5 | -1.05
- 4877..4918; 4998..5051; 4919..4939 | 0.18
